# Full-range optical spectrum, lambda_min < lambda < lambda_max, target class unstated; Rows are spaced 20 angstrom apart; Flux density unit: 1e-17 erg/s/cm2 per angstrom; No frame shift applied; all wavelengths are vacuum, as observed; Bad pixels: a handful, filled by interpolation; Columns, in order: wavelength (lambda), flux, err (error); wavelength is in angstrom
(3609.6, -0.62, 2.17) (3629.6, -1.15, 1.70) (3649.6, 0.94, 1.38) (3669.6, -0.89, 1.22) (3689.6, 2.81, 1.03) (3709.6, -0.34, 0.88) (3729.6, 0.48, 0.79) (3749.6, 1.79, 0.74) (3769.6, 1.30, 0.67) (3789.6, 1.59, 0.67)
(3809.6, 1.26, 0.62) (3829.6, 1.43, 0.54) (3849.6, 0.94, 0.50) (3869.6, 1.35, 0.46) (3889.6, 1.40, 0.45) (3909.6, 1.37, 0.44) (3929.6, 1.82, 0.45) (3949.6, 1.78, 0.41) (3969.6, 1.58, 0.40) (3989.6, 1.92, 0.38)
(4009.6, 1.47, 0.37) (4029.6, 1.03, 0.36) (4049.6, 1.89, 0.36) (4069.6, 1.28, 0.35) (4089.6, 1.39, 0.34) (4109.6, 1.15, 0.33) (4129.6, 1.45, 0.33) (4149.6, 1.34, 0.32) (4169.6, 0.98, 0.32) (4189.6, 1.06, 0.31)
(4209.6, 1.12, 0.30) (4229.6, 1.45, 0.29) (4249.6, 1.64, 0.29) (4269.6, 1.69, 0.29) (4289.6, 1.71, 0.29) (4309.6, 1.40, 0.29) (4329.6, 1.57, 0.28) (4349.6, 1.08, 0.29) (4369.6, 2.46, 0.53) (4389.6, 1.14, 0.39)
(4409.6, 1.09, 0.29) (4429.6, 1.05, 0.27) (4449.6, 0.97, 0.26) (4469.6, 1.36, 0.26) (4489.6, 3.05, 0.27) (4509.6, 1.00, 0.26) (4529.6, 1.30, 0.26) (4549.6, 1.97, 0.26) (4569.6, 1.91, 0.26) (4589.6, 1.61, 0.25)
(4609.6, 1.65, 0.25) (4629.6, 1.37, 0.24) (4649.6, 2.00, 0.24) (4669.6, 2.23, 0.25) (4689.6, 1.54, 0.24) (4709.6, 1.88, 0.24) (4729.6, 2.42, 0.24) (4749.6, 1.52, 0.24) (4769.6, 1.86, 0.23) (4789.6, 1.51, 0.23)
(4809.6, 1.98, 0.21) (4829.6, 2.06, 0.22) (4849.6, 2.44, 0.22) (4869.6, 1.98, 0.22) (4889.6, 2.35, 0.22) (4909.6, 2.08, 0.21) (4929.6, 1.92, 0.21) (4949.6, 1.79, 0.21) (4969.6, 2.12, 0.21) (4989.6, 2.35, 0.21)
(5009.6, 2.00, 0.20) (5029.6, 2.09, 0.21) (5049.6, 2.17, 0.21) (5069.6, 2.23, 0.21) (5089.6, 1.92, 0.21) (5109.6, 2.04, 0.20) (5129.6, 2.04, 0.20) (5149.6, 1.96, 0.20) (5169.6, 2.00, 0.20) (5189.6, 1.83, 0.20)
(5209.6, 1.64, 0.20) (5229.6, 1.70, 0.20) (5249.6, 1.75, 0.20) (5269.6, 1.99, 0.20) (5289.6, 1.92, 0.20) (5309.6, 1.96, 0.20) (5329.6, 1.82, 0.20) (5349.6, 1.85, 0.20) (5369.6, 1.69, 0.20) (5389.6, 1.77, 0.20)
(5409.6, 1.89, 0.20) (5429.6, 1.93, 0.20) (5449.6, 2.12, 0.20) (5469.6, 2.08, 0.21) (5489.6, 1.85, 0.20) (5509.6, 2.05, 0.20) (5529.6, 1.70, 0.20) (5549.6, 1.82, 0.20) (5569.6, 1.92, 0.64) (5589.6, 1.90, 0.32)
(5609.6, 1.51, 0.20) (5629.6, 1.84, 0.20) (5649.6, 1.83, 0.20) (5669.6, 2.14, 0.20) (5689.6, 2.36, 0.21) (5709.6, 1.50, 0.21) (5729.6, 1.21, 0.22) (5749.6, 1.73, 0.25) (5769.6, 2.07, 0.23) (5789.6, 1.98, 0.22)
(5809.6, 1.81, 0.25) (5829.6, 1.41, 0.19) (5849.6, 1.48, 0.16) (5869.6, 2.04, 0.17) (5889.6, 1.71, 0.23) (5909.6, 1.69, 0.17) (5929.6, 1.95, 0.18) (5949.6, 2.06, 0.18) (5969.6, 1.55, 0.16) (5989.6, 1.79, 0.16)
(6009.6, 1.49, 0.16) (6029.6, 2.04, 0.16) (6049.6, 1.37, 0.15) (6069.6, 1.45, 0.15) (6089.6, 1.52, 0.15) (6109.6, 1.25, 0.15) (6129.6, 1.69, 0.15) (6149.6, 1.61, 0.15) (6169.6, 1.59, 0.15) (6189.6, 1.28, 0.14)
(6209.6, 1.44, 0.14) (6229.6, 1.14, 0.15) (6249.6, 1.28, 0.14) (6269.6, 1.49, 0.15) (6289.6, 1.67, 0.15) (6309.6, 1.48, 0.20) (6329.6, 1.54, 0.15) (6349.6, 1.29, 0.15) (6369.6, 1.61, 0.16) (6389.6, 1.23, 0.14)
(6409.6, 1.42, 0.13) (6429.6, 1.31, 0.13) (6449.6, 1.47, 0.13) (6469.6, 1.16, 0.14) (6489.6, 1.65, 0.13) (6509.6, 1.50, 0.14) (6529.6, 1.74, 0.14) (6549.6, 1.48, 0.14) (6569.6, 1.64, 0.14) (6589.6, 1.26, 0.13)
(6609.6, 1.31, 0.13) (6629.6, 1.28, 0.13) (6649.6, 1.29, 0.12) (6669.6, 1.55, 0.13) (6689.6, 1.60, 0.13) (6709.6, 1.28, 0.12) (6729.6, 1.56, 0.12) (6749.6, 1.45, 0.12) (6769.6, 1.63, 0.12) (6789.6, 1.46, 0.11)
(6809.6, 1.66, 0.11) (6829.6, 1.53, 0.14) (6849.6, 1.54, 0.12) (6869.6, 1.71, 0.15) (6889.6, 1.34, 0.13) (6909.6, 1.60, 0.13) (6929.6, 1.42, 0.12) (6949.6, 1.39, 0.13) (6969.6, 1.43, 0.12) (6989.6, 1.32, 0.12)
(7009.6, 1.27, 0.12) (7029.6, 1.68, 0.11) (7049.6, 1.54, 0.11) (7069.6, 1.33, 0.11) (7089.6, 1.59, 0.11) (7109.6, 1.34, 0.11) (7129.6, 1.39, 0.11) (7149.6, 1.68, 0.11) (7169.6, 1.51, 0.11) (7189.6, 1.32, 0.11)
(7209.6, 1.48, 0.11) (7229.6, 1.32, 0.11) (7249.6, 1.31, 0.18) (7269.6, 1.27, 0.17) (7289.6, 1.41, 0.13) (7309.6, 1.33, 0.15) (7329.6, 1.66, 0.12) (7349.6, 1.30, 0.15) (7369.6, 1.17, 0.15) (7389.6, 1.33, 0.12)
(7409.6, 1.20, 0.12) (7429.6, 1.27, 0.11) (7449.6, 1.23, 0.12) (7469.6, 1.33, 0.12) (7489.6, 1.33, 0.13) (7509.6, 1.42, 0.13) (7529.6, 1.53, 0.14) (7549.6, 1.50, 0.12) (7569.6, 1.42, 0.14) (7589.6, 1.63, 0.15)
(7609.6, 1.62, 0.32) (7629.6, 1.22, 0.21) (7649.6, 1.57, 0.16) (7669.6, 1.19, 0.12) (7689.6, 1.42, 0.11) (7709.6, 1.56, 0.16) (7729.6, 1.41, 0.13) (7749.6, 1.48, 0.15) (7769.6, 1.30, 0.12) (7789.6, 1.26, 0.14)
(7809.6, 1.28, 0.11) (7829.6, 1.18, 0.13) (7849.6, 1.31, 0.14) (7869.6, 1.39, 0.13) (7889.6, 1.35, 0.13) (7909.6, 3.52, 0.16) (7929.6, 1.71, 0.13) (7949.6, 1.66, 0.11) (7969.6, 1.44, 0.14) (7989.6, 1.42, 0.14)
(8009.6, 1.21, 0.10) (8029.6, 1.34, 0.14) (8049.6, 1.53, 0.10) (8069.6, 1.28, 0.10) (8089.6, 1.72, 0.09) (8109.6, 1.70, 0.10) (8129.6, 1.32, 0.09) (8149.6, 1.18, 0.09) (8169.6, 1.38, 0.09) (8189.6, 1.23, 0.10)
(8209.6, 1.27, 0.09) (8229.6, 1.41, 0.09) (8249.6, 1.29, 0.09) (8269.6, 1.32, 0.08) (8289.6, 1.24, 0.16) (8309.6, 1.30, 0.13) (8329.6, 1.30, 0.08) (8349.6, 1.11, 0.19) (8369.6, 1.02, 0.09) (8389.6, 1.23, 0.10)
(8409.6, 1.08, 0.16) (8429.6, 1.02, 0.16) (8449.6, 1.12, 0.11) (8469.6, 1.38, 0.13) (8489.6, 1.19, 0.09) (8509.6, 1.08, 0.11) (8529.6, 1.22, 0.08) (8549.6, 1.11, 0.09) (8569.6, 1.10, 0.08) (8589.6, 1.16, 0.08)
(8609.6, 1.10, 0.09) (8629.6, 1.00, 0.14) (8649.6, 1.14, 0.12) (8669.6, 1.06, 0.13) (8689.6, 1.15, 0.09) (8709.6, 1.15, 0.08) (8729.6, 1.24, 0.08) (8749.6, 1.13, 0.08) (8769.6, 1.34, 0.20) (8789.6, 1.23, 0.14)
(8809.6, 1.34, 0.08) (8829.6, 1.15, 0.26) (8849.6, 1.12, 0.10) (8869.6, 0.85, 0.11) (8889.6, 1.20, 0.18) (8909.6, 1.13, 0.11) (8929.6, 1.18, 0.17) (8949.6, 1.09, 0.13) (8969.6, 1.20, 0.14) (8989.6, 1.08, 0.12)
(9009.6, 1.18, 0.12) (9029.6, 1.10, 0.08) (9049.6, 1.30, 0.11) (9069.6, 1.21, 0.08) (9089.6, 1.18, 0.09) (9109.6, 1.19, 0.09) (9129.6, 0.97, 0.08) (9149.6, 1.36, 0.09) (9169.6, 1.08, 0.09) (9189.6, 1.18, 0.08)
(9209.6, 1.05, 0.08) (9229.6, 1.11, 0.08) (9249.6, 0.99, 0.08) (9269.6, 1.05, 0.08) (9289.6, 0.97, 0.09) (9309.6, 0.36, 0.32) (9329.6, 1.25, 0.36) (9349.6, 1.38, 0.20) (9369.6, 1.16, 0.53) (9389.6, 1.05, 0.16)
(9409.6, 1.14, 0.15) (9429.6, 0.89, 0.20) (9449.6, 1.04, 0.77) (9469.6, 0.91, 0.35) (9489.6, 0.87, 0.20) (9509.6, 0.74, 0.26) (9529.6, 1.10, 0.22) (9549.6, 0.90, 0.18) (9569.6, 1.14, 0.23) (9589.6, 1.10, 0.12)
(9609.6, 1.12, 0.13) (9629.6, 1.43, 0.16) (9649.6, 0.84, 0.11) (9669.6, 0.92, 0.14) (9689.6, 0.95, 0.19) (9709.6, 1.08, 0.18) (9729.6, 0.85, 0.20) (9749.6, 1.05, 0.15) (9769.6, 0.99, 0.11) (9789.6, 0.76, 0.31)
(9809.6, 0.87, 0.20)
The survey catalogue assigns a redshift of 0.21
